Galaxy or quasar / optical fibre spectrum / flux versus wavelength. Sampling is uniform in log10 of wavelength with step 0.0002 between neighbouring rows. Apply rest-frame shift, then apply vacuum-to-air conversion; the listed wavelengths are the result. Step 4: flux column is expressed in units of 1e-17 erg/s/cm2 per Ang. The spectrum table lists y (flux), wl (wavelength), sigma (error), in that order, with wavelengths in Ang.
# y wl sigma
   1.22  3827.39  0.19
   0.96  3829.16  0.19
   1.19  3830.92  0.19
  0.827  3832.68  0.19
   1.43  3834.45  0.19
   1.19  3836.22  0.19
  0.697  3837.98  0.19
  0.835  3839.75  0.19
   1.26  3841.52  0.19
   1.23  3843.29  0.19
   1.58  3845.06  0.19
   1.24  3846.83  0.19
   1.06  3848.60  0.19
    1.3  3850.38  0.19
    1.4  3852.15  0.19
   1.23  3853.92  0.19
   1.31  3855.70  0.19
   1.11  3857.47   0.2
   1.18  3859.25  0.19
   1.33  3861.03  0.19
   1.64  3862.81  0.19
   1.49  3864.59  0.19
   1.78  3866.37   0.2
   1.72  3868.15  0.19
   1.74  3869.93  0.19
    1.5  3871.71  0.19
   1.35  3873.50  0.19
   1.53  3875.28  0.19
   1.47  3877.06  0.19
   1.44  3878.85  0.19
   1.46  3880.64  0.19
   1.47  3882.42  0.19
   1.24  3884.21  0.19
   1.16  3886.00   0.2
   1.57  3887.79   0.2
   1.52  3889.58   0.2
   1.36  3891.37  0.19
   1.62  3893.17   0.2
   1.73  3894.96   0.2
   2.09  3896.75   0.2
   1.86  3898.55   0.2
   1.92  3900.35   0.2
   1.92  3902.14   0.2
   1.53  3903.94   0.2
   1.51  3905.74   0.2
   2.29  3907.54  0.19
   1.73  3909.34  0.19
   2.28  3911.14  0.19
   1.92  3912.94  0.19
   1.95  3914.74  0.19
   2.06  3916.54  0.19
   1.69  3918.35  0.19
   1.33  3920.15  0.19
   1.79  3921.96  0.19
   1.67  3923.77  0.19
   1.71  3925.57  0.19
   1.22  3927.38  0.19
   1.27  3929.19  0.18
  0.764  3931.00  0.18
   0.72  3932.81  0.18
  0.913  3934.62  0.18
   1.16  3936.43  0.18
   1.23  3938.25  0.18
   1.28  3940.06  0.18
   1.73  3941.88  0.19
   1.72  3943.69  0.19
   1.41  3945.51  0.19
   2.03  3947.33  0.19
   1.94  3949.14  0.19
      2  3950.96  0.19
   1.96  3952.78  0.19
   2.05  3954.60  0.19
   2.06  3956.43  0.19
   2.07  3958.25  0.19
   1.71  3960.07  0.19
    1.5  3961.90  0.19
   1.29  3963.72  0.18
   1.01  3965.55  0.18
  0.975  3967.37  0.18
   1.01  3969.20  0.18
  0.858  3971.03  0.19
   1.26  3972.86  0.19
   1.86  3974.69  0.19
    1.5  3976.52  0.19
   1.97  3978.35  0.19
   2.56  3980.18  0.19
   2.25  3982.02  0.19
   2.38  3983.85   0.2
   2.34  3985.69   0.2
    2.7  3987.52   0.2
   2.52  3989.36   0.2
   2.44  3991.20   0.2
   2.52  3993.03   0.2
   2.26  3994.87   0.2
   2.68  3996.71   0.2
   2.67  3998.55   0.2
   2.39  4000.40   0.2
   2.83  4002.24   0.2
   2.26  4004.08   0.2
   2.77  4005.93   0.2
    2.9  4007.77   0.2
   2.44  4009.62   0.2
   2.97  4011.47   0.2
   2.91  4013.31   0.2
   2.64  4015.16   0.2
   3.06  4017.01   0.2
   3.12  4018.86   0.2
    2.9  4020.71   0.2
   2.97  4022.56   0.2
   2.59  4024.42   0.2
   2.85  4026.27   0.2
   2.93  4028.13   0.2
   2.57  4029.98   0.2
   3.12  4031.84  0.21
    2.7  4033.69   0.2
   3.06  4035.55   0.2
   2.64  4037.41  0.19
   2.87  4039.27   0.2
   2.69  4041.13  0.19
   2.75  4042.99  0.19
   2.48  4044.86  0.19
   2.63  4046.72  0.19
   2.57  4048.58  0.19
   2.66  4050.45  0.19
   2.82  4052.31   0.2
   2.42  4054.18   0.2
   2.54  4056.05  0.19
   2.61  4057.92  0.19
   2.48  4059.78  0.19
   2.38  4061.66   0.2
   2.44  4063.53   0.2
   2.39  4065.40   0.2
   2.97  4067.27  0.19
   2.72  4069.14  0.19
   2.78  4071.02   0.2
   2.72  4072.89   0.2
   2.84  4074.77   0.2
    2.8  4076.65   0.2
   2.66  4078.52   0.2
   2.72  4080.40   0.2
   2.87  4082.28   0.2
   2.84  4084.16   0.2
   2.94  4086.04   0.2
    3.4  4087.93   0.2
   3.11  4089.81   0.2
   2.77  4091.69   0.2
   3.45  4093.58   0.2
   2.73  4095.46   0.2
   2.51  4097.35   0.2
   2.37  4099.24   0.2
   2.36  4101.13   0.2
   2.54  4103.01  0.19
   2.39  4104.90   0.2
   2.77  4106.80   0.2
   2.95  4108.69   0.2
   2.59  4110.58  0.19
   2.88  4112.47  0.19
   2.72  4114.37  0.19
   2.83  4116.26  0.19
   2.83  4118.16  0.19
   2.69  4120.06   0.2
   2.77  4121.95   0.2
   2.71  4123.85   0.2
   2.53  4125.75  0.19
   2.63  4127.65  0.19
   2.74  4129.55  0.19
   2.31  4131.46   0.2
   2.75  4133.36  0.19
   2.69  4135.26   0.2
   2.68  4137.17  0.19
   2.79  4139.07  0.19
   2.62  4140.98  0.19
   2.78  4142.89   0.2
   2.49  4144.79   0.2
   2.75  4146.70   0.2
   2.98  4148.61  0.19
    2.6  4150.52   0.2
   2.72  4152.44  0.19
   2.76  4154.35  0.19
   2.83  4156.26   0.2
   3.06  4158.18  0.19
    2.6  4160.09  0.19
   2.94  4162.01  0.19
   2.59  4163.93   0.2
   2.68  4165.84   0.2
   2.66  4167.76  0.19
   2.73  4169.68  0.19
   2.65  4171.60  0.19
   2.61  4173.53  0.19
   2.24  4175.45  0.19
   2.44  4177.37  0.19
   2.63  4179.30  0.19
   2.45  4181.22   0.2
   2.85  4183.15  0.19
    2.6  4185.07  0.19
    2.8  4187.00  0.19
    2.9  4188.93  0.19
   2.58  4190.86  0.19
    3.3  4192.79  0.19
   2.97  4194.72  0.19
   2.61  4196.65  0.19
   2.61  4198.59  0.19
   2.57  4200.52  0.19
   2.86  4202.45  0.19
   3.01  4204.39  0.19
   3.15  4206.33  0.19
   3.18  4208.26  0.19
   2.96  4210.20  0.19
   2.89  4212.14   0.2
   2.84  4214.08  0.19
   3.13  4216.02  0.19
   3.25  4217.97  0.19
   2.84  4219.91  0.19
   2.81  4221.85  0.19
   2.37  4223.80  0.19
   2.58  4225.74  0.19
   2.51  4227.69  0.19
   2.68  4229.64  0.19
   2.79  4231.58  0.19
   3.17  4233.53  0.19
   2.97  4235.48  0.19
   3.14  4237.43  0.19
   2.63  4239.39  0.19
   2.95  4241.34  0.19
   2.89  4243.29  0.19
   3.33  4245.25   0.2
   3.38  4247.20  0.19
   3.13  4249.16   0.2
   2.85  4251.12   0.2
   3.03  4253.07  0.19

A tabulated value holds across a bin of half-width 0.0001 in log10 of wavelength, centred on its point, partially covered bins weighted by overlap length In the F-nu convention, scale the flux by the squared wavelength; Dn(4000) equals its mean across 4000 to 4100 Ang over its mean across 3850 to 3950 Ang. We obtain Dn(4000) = 1.92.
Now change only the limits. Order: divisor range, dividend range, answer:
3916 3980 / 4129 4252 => 2.08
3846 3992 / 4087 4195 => 1.88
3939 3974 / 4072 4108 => 1.89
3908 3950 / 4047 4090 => 1.88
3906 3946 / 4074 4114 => 1.97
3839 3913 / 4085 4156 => 2.03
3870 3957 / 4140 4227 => 1.97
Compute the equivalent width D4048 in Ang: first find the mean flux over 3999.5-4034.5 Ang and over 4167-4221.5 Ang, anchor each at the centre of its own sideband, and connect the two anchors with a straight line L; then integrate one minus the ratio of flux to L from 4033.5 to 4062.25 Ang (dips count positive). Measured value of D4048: 1.5 Ang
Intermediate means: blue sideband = 2.79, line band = 2.64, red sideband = 2.8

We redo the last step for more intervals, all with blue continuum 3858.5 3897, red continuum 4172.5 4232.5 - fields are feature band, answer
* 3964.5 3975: 4.2 Ang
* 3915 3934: 2.9 Ang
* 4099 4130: -3.0 Ang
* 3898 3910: -1.6 Ang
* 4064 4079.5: -3.2 Ang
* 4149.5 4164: -1.0 Ang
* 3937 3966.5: 1.9 Ang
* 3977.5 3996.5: -4.6 Ang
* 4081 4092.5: -3.3 Ang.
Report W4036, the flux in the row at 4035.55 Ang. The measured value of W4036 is 3.06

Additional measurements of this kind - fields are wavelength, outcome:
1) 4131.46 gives 2.31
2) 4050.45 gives 2.66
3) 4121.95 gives 2.77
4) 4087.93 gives 3.4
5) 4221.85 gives 2.81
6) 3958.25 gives 2.07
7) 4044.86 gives 2.48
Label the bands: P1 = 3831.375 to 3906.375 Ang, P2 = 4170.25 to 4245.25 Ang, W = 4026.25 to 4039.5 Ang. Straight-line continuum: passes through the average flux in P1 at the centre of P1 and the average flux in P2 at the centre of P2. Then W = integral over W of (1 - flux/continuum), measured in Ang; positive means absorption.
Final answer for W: -4.73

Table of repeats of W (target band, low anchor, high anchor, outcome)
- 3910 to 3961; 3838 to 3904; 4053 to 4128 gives 5.39 Ang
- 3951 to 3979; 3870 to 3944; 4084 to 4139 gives 4.97 Ang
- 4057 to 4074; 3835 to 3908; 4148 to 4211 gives -2.50 Ang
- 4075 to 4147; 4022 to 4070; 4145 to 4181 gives -1.42 Ang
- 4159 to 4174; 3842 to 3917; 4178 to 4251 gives -0.03 Ang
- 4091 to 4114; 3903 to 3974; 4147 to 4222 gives -3.04 Ang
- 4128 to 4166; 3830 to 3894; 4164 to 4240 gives -2.47 Ang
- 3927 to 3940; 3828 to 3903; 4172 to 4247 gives 4.91 Ang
